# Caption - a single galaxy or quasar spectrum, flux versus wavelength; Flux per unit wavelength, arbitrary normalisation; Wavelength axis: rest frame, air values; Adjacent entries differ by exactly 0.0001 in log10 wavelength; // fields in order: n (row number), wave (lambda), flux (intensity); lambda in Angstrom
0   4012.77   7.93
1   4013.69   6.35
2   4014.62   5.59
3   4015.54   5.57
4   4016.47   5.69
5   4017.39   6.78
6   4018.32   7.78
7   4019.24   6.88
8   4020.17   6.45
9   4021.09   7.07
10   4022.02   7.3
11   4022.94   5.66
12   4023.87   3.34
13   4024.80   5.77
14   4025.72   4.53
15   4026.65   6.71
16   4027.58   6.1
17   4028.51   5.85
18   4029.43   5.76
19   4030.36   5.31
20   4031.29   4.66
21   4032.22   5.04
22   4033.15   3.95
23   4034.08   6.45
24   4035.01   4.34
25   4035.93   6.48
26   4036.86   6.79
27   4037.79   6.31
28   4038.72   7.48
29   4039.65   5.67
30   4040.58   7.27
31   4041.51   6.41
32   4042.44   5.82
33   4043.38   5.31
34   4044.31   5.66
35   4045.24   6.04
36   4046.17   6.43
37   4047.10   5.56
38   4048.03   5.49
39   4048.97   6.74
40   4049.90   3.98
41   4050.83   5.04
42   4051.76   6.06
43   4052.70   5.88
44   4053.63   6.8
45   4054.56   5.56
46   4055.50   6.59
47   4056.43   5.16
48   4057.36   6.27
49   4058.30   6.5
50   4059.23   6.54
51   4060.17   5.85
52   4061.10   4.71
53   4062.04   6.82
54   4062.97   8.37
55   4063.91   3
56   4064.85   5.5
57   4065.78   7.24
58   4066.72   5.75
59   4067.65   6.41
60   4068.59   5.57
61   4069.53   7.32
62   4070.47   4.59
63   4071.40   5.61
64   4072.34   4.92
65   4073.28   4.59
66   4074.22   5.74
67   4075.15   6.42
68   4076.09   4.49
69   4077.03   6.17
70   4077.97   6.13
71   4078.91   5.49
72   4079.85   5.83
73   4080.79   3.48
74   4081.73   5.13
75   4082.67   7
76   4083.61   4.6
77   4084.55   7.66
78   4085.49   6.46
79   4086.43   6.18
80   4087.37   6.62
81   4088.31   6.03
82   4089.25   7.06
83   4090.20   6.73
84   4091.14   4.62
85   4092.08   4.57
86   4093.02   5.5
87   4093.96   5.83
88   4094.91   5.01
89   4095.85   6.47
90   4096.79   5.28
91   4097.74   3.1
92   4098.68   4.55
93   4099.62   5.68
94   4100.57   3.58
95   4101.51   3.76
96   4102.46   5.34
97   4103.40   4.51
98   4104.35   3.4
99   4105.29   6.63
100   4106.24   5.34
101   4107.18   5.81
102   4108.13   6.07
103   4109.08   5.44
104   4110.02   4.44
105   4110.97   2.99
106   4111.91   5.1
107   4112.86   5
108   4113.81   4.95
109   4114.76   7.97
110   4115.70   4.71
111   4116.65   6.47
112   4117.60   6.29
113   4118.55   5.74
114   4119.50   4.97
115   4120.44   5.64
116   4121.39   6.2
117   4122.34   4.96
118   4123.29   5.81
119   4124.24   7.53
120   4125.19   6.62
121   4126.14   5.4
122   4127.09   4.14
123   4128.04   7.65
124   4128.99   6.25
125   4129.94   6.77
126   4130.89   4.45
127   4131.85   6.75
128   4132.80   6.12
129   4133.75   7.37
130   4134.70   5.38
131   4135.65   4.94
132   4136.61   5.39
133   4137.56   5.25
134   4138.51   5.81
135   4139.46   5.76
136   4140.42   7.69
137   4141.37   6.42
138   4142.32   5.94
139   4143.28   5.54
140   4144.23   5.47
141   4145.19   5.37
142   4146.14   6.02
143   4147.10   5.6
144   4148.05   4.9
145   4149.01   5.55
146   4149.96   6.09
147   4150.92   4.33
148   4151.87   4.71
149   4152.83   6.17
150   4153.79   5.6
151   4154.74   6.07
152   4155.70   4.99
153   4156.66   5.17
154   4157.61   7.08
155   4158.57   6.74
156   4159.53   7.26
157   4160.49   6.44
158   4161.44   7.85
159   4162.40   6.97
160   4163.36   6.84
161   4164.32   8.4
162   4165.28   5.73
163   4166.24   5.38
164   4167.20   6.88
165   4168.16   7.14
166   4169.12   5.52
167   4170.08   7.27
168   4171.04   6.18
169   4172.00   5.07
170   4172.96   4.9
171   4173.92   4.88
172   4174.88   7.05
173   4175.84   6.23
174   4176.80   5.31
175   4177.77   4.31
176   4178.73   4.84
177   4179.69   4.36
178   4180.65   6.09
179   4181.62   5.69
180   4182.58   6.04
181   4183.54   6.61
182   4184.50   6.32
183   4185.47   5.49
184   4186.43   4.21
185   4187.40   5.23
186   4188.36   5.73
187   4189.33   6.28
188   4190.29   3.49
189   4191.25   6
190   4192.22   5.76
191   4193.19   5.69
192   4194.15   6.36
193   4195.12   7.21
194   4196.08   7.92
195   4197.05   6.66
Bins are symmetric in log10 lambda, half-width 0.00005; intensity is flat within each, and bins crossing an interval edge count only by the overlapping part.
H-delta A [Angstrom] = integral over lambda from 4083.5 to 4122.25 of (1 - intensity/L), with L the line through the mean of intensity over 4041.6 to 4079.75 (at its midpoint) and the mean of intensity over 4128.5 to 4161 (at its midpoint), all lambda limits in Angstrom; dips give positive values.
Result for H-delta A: 2.7 Angstrom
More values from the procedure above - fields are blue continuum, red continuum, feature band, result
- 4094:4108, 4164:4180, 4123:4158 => -2.59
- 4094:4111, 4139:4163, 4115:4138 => -1.85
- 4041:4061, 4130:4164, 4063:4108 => 3.13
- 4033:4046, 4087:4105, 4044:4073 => -0.57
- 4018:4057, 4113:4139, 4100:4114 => 2.53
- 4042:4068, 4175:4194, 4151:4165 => -2.00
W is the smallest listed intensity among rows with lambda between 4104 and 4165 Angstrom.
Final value 2.99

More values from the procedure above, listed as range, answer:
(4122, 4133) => 4.14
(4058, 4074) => 3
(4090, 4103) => 3.1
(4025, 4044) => 3.95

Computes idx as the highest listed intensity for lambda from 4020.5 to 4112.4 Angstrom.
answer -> 8.37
